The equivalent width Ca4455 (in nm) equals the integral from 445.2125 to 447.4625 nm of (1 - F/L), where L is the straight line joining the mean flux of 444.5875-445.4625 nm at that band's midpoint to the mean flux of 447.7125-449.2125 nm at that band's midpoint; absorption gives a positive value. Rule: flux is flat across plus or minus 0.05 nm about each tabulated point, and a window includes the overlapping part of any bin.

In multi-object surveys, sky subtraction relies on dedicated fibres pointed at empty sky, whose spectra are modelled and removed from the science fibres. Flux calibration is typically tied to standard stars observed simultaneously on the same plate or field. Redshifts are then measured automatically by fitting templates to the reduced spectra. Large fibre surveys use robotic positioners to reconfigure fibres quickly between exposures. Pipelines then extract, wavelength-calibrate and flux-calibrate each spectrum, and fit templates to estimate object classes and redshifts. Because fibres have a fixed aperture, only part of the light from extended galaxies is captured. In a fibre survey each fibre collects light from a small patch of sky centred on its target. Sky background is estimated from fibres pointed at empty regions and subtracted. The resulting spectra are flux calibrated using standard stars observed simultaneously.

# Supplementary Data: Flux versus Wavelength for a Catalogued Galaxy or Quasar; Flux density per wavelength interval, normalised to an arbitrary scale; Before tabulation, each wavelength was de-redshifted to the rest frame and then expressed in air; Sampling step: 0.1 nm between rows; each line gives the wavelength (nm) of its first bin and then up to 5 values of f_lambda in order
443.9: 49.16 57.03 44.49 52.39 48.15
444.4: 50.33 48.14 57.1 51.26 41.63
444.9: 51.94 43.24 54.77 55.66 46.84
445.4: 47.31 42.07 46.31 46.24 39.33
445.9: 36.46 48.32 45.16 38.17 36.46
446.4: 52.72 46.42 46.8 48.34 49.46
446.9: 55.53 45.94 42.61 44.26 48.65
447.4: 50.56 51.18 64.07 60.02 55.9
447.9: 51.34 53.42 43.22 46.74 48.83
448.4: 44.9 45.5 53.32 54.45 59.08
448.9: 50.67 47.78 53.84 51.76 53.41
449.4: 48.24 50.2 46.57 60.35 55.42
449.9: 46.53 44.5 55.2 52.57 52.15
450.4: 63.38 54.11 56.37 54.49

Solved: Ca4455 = 0.19 nm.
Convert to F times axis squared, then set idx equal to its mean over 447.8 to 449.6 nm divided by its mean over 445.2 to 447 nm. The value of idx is 1.1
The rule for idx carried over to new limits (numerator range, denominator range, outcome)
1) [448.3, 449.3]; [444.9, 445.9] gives 1.12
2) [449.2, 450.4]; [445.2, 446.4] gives 1.20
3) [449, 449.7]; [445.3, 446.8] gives 1.17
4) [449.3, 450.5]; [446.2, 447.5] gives 1.13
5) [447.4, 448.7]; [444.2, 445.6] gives 1.07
